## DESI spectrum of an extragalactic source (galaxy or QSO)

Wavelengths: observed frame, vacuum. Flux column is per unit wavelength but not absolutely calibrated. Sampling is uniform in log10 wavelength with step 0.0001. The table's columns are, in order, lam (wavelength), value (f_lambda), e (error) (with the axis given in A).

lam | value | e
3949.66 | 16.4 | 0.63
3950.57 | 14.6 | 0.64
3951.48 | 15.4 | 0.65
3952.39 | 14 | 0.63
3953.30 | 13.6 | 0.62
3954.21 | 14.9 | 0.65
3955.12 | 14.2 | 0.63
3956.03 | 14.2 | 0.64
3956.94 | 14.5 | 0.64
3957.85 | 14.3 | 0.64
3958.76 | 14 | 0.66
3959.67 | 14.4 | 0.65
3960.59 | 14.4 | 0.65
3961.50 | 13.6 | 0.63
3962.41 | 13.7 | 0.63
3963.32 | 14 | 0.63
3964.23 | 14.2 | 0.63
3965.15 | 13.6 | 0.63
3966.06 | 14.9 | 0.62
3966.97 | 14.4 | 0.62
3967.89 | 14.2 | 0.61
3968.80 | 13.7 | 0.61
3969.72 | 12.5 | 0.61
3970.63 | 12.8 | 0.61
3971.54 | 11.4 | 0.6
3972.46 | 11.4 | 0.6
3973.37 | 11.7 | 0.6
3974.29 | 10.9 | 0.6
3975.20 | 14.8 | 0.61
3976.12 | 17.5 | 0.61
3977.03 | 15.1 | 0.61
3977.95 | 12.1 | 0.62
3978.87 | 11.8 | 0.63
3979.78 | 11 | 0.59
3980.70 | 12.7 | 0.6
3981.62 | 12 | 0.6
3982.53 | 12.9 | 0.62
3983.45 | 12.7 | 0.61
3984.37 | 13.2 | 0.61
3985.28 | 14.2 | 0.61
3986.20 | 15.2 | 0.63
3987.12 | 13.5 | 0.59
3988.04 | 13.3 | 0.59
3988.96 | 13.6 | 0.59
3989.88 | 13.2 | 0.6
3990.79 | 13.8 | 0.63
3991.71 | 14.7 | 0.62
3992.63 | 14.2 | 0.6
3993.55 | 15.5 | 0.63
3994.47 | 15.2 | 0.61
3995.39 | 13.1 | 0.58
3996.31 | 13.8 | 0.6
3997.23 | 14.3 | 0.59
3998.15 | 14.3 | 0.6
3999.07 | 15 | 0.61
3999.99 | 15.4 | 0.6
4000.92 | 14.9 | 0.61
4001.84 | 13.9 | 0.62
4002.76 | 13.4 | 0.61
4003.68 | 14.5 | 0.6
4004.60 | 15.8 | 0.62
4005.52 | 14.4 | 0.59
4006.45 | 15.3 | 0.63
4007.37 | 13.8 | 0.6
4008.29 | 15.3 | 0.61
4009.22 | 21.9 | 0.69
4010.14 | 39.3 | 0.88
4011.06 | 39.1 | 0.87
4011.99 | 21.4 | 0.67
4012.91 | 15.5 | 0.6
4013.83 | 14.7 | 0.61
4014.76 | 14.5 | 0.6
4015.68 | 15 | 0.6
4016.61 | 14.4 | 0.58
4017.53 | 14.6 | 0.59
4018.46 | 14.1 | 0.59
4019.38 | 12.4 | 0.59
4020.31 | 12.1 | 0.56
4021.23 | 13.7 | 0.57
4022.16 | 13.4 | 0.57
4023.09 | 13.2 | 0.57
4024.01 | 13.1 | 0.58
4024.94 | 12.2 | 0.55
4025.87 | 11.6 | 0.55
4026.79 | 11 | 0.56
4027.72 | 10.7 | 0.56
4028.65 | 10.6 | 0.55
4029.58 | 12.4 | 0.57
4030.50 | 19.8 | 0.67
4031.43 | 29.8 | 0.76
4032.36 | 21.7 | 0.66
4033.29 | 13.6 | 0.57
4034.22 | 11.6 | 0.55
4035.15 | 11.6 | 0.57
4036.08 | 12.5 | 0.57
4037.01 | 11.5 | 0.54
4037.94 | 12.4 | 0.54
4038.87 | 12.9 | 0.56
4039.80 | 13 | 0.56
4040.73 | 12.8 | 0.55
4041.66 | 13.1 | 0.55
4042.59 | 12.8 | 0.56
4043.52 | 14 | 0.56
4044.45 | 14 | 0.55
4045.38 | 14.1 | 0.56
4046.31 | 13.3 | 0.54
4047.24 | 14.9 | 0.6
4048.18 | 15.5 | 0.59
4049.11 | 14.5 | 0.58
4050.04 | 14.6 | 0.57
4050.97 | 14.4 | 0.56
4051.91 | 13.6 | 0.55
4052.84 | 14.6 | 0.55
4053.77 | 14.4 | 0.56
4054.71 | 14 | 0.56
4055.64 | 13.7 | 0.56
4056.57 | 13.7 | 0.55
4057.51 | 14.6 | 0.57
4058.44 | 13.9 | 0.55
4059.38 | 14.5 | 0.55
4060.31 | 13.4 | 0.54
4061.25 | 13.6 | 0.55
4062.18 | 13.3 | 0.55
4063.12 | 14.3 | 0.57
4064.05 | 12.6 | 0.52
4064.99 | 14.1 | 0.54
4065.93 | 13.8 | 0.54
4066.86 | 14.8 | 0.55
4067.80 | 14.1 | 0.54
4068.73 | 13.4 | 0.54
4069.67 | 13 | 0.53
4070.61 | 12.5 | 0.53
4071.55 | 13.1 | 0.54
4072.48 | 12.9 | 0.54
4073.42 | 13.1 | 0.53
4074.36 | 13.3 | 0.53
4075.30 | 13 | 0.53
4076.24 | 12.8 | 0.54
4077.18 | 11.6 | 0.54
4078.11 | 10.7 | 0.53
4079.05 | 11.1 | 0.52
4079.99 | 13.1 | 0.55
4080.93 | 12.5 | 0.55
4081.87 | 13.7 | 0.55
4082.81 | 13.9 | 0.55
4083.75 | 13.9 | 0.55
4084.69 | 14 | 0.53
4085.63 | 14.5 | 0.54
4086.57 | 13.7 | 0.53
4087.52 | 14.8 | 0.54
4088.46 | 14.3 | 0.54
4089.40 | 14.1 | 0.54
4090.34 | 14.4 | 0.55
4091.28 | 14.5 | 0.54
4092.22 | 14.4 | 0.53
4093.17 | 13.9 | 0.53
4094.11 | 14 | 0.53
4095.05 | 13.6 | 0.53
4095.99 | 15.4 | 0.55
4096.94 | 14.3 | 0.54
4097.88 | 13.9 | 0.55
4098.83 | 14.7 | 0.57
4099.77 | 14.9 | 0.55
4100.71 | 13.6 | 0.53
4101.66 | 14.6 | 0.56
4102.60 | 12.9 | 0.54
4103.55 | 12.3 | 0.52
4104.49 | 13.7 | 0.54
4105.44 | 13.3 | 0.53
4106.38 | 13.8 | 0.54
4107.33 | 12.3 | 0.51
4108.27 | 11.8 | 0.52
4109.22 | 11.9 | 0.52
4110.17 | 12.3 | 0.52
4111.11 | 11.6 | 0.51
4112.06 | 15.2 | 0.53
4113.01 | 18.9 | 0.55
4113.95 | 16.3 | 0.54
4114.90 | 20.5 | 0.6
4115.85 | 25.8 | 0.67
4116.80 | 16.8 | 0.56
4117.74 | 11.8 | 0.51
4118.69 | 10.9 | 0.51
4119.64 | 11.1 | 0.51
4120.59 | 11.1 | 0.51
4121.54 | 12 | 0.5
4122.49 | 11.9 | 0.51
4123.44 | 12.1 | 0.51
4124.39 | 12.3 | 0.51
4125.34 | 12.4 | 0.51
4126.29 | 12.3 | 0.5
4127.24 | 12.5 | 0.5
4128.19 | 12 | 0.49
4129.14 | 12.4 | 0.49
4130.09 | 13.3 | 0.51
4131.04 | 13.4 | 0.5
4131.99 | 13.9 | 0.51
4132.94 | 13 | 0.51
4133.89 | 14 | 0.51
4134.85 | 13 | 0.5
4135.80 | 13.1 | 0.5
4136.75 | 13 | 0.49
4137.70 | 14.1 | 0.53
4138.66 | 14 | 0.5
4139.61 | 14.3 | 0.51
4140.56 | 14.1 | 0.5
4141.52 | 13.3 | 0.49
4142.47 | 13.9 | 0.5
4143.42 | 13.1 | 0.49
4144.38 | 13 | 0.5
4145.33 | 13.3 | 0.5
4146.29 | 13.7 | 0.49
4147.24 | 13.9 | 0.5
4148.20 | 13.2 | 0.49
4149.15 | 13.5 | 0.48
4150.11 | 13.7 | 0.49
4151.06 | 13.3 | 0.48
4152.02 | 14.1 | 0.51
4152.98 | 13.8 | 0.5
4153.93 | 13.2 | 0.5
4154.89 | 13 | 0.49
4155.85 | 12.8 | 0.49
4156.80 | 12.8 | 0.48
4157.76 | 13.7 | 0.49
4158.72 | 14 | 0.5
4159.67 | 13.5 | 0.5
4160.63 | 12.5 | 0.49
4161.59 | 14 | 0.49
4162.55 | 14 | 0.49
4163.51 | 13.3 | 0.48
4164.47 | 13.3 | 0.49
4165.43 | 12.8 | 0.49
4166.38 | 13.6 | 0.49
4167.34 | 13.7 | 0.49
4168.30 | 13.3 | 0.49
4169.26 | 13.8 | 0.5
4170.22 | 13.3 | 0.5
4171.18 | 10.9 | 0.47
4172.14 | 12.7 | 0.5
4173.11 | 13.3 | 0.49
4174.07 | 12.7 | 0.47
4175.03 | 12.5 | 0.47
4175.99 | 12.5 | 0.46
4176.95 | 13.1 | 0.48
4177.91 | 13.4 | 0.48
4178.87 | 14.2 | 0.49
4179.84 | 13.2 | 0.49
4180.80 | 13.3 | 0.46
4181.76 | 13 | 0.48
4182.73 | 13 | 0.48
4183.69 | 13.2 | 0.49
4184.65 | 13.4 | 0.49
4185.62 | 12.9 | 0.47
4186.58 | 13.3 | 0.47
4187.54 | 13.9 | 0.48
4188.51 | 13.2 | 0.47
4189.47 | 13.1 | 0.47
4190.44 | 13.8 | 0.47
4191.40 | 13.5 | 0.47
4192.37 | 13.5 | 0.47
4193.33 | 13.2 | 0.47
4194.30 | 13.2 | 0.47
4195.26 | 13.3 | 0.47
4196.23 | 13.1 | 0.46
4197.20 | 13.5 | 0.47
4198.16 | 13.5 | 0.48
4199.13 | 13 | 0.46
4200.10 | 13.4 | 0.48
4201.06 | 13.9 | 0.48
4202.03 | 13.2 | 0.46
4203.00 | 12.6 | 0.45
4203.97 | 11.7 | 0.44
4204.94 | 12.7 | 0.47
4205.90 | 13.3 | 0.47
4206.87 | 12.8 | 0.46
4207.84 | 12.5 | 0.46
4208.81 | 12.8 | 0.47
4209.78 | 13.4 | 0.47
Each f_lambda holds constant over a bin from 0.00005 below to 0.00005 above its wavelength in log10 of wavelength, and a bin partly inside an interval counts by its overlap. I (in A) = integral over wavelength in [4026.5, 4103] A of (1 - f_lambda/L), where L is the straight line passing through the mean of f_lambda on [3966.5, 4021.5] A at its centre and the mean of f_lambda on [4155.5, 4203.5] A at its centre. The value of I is 2.3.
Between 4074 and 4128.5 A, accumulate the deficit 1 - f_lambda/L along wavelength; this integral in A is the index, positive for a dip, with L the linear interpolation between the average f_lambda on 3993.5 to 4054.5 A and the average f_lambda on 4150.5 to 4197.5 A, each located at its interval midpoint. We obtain 1.9 A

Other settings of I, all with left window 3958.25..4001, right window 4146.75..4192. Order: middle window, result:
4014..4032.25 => -1.0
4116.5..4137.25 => 1.2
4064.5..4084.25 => 0.6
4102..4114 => -0.1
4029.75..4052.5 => -1.8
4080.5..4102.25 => -1.2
